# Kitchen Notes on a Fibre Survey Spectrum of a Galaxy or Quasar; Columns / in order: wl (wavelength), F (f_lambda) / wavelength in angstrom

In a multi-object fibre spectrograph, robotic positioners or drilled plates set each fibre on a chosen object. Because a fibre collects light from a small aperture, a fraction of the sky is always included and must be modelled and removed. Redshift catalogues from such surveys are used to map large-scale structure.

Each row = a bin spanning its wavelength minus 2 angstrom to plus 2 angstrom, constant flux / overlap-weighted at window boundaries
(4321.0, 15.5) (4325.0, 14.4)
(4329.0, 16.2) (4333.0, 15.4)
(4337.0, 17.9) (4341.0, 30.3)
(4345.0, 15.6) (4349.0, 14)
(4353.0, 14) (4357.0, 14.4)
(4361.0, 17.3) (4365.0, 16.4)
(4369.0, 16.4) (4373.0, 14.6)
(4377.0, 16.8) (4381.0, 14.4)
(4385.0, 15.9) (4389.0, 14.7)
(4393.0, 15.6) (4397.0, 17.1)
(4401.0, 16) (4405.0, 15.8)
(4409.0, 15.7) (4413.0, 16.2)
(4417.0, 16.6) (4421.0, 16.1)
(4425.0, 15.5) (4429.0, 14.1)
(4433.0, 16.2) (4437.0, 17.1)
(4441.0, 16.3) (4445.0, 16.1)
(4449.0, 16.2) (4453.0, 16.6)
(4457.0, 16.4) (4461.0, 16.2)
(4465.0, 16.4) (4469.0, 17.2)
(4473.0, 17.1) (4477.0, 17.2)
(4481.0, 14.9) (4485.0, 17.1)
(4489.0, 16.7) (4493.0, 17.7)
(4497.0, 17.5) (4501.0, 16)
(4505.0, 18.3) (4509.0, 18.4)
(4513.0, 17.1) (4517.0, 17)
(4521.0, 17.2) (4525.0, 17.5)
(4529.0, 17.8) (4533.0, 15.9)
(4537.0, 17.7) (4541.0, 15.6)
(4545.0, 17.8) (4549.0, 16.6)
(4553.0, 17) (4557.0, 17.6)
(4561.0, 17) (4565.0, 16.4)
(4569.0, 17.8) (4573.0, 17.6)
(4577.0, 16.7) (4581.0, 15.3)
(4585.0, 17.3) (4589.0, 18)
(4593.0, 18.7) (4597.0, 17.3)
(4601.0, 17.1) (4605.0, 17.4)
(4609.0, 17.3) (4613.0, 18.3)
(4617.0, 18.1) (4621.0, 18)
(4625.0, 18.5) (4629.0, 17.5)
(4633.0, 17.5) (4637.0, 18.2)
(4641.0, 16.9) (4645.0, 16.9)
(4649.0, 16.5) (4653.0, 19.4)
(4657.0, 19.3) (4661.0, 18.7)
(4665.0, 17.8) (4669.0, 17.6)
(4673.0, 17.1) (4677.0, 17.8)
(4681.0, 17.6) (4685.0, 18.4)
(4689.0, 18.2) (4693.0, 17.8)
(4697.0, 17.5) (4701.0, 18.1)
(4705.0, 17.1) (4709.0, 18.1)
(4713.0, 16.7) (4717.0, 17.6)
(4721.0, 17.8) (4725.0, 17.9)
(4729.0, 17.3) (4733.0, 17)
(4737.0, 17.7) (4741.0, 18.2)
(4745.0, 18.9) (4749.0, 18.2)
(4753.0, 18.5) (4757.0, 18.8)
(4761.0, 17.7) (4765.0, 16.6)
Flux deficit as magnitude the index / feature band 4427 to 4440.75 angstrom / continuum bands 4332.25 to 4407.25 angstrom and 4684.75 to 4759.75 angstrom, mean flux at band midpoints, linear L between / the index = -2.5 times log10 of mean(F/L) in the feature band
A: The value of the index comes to 0.057 mag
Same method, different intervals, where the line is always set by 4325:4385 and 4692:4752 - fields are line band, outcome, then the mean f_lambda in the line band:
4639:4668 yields -0.024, 17.9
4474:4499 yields 0.009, 16.9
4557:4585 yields 0.024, 16.9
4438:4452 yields 0.038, 16.3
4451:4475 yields 0.018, 16.6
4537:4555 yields 0.021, 16.9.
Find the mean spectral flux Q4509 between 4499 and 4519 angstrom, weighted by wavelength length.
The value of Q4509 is 17.4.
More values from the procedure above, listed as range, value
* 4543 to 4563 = 17.2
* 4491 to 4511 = 17.6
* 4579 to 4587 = 16.3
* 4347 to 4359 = 14.1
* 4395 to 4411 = 16.1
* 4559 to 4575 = 17.2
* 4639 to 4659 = 17.8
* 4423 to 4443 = 15.8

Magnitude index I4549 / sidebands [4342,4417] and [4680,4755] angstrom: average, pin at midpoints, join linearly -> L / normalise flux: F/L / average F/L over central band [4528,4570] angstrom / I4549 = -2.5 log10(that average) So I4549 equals -0.010 mag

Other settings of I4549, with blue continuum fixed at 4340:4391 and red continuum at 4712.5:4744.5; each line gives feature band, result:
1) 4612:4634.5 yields -0.05 mag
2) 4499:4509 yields -0.04 mag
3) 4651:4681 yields -0.05 mag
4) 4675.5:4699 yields -0.03 mag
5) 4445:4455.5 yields 0.02 mag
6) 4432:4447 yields 0.01 mag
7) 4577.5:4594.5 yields -0.01 mag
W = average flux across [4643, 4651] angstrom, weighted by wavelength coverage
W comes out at 16.7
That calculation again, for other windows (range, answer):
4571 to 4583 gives 16.5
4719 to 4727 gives 17.9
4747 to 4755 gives 18.4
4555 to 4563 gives 17.3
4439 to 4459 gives 16.3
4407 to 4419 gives 16.2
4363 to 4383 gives 15.7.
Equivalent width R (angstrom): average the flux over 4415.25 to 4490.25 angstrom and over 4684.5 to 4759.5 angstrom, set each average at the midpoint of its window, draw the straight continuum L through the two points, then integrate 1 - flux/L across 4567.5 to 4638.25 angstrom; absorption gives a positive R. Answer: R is -1.6 angstrom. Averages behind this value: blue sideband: 16.3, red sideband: 17.9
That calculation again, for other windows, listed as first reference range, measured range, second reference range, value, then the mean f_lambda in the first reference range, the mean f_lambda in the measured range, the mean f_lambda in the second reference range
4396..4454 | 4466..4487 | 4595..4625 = -0.2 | 16.1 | 16.7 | 17.7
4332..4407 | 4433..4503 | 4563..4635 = 1.2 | 16.5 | 16.6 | 17.5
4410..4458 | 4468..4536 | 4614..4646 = -1.8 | 16.1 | 17.1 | 17.7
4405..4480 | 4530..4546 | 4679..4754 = 0.0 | 16.3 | 16.8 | 17.8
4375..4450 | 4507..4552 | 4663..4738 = -1.4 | 15.9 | 17.1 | 17.6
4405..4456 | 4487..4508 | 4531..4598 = -0.9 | 16.1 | 17.3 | 17.1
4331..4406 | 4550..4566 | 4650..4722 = 0.3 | 16.5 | 17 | 17.9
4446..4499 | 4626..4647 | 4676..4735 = -0.1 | 16.7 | 17.5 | 17.7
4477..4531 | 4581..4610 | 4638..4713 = 0.1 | 17.2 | 17.4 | 17.8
